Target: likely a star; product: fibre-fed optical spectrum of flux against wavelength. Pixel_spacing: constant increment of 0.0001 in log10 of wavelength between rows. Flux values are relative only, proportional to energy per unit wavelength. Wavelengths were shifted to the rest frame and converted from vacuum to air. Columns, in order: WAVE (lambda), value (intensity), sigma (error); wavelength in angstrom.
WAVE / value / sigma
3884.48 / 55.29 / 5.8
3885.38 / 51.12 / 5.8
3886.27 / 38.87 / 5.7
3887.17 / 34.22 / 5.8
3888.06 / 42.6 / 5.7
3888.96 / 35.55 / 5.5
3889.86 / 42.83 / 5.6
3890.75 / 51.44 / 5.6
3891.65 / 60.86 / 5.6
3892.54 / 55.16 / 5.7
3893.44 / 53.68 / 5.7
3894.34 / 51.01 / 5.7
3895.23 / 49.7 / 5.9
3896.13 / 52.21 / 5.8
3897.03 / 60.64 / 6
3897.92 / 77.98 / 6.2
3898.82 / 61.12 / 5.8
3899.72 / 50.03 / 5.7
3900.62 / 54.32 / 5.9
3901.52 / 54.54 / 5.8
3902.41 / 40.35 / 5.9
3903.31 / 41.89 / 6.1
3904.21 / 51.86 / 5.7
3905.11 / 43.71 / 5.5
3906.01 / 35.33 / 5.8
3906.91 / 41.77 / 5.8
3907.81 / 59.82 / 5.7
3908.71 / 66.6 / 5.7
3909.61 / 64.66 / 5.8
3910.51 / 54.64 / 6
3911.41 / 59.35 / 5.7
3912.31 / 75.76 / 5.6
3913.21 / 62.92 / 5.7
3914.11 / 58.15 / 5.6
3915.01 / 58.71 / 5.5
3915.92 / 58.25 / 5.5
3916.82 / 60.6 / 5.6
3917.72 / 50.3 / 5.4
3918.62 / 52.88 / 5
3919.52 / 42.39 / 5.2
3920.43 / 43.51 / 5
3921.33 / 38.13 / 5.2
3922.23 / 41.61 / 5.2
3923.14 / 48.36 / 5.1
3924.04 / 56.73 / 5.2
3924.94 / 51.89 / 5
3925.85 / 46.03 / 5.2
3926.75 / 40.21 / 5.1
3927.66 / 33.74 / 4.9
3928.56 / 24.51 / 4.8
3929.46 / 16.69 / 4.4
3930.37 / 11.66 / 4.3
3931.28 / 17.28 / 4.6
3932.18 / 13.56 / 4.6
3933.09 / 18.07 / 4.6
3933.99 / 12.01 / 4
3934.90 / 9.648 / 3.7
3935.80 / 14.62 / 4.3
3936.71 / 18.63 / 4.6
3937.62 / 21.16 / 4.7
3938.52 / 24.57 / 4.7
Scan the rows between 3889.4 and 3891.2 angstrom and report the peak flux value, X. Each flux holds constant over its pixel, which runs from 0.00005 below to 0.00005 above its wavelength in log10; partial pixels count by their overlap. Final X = 51.44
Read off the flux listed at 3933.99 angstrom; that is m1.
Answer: 12.01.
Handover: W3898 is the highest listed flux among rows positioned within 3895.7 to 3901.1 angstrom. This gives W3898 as 77.98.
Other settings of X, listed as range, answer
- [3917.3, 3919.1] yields 52.88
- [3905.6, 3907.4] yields 41.77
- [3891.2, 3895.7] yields 60.86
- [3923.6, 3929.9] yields 56.73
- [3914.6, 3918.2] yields 60.6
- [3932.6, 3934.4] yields 18.07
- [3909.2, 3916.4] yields 75.76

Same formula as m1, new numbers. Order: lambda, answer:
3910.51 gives 54.64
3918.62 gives 52.88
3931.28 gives 17.28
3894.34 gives 51.01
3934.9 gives 9.648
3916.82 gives 60.6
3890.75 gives 51.44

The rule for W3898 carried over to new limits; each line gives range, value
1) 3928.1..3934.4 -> 24.51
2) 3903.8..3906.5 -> 51.86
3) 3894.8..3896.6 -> 52.21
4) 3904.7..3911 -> 66.6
